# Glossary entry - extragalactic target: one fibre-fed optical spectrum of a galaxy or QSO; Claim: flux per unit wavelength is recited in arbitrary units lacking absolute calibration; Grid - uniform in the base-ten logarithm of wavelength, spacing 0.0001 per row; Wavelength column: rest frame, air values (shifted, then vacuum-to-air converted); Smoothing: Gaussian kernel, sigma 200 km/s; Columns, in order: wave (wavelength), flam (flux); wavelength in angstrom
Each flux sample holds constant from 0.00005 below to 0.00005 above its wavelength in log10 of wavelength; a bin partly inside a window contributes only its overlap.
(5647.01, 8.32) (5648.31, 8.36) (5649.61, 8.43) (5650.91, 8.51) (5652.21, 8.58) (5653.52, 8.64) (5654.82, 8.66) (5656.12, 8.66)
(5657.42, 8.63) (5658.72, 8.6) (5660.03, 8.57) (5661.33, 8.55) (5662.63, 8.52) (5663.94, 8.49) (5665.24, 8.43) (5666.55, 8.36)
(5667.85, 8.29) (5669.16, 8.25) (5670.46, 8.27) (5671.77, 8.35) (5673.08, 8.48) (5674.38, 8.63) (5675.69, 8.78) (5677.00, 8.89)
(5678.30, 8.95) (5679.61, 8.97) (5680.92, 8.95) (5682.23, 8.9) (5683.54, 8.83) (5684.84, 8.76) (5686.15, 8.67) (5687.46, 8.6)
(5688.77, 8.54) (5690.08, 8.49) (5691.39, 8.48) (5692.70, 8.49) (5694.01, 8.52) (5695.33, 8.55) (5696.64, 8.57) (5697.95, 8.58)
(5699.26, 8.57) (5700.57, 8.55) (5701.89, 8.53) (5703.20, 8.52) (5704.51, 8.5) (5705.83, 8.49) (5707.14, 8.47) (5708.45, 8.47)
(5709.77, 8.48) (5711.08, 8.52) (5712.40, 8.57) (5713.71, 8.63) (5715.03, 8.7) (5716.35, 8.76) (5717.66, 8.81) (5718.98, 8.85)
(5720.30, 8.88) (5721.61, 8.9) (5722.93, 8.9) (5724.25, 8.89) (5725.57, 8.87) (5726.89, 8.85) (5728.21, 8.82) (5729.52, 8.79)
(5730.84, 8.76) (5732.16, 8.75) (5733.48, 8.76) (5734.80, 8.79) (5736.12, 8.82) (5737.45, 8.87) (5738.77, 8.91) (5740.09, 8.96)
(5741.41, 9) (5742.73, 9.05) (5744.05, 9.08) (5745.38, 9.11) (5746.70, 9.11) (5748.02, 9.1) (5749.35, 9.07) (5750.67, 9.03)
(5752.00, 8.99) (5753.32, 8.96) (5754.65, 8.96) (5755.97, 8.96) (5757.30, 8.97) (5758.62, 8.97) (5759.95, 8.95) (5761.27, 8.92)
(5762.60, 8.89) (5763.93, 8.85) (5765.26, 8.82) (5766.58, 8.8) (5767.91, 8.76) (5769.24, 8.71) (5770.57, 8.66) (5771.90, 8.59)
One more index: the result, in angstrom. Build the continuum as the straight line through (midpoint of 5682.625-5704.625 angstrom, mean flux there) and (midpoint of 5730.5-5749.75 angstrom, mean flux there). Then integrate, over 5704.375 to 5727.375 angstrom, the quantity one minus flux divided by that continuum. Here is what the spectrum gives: 0.1 angstrom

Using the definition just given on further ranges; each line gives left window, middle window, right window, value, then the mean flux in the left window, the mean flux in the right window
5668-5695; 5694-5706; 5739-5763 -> 0.3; 8.63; 9.01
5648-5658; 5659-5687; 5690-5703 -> -0.2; 8.57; 8.53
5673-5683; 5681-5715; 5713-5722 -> 0.9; 8.84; 8.79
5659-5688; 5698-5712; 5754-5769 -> 0.3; 8.61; 8.89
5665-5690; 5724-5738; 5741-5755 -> 0.2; 8.63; 9.04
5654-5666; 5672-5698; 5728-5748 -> 0.0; 8.57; 8.92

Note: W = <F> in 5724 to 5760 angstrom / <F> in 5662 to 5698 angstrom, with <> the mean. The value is 1.04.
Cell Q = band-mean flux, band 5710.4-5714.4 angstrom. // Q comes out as 8.58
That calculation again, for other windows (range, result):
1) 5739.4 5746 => 9.04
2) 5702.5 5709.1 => 8.5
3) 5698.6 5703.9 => 8.55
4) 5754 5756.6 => 8.98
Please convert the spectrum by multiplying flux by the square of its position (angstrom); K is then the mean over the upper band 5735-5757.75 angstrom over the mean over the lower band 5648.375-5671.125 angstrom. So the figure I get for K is 1.09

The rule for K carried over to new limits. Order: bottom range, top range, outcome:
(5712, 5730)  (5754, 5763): 1.03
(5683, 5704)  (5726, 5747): 1.05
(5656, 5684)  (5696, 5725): 1.02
